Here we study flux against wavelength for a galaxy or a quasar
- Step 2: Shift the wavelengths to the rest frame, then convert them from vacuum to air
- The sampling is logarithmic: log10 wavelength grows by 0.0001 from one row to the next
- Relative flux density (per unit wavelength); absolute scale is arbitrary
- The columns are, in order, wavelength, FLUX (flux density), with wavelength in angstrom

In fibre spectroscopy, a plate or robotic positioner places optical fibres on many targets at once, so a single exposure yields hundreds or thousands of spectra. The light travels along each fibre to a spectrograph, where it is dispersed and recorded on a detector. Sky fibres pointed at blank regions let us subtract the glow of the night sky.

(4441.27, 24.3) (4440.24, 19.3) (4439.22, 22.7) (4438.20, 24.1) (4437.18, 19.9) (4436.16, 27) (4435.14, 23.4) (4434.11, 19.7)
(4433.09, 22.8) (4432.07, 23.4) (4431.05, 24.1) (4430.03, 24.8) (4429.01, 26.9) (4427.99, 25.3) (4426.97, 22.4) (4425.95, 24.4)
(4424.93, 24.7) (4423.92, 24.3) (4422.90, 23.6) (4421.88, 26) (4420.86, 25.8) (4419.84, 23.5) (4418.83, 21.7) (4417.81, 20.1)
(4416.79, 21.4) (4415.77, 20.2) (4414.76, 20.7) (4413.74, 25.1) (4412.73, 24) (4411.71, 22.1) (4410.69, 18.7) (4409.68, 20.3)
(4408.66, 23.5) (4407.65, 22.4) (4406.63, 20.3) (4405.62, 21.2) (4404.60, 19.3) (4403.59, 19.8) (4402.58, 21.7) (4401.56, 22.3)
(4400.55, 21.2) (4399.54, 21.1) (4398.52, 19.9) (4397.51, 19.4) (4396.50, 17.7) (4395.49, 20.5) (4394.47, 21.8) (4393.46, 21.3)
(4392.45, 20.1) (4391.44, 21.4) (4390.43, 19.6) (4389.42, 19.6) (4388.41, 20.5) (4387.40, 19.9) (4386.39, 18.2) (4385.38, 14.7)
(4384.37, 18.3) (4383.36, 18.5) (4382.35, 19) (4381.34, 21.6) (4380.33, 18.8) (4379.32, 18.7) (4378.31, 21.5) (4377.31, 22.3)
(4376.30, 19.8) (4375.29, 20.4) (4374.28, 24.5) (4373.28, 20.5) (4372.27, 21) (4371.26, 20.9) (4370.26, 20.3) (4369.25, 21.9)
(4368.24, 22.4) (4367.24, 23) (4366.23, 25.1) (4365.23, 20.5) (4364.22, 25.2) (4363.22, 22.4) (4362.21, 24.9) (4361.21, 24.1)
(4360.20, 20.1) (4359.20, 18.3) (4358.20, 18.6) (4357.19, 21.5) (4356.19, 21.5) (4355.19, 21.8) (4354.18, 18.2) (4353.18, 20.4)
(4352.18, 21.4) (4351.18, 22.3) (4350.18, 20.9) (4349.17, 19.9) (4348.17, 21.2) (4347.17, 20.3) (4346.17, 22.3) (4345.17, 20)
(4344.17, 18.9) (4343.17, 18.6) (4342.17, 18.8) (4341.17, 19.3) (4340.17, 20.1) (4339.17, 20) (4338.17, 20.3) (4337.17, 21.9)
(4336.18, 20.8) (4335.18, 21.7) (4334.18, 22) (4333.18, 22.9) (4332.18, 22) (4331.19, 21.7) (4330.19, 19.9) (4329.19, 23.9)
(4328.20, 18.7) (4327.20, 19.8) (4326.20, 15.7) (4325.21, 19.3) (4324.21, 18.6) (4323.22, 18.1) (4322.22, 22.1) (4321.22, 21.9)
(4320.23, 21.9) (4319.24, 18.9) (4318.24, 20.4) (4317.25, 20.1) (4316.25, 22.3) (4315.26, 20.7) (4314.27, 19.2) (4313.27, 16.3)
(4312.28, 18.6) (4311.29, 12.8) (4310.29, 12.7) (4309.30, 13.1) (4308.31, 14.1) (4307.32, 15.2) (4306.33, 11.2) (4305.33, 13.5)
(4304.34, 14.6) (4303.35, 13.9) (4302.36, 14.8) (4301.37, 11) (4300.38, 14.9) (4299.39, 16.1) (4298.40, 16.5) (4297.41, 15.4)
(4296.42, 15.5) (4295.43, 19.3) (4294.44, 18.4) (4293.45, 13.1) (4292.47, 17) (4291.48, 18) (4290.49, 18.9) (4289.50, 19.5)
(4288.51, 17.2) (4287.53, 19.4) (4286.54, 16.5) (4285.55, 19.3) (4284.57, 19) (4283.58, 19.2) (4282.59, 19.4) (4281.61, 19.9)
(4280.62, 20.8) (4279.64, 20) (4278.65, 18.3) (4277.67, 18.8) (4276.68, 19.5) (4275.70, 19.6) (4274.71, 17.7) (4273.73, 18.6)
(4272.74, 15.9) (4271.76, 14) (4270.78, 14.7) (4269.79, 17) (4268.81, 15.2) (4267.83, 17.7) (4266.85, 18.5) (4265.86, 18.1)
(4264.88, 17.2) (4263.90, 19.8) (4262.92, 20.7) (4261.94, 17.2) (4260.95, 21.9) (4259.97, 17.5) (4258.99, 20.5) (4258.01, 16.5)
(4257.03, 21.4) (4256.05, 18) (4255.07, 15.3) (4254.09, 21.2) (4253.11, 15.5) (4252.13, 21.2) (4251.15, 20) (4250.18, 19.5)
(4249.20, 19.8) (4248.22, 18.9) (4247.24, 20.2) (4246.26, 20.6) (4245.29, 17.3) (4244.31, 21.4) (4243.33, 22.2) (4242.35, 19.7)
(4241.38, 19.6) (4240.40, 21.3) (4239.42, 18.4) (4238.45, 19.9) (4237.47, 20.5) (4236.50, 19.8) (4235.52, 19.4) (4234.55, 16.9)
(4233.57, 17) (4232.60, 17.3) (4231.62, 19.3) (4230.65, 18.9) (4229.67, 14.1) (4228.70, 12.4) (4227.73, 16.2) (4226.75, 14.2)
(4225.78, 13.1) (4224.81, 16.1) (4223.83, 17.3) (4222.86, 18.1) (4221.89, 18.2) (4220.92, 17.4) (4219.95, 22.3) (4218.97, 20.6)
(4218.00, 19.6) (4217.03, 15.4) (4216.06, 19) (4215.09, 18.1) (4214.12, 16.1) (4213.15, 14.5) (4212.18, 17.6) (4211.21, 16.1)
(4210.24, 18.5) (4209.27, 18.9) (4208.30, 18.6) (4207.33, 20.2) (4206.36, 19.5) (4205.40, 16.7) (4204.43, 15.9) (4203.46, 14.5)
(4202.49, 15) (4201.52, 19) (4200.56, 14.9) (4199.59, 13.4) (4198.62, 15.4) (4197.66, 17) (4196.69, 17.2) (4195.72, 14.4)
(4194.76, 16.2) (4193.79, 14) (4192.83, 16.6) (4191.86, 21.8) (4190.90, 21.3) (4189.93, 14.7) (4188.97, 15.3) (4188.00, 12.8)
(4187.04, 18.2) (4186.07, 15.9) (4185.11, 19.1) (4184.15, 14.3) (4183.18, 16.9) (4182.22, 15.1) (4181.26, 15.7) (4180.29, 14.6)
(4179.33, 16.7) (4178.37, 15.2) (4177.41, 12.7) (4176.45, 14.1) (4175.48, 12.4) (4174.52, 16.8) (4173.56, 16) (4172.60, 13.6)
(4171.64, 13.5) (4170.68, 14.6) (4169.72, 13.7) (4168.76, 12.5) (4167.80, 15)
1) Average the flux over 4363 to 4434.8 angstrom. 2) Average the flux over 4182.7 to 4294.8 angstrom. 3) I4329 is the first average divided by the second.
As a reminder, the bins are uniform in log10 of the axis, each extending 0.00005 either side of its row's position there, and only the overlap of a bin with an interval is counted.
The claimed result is 1.2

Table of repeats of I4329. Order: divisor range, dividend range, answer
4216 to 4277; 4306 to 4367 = 1.09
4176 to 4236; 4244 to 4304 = 1.08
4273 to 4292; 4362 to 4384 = 1.14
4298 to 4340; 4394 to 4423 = 1.18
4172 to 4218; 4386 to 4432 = 1.34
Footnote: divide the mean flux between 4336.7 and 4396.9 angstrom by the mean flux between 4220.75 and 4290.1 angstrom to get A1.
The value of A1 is 1.1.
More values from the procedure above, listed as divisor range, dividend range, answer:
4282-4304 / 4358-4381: 1.27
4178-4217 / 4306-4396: 1.21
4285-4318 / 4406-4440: 1.40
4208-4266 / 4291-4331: 0.94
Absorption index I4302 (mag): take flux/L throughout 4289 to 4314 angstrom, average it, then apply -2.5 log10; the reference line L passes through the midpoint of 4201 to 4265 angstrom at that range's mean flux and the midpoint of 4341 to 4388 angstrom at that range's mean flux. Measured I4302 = 0.26 mag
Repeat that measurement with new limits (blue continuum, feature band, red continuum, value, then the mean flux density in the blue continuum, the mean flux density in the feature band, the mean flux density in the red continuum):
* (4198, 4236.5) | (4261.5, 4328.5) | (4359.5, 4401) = 0.08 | 17.1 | 17.5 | 20.8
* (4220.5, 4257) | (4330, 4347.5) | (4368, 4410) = -0.05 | 18.3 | 20.7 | 20.4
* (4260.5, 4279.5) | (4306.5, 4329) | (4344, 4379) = 0.09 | 17.9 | 18.2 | 21.4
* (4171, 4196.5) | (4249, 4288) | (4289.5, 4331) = -0.11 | 15.7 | 18.5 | 17.3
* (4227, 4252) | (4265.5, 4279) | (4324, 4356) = 0.12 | 18.8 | 17.4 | 20.5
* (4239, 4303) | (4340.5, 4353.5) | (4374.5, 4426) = -0.02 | 18.2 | 20.3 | 21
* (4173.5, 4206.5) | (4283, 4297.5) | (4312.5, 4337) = 0.09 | 15.9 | 17.8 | 20.4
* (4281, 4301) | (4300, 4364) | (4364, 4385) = 0.01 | 17.6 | 19.2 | 21.1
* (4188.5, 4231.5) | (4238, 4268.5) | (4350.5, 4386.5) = -0.07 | 16.9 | 19.2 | 20.9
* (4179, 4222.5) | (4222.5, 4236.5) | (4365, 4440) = 0.07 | 17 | 16.5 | 21.6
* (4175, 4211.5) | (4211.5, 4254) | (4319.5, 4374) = -0.05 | 16.3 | 18.3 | 20.9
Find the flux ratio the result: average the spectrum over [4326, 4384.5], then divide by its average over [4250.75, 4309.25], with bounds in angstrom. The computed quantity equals 1.20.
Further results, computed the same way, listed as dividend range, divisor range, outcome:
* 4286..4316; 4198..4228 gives 0.93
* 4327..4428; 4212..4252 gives 1.16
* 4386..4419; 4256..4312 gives 1.22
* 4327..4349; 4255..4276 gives 1.16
